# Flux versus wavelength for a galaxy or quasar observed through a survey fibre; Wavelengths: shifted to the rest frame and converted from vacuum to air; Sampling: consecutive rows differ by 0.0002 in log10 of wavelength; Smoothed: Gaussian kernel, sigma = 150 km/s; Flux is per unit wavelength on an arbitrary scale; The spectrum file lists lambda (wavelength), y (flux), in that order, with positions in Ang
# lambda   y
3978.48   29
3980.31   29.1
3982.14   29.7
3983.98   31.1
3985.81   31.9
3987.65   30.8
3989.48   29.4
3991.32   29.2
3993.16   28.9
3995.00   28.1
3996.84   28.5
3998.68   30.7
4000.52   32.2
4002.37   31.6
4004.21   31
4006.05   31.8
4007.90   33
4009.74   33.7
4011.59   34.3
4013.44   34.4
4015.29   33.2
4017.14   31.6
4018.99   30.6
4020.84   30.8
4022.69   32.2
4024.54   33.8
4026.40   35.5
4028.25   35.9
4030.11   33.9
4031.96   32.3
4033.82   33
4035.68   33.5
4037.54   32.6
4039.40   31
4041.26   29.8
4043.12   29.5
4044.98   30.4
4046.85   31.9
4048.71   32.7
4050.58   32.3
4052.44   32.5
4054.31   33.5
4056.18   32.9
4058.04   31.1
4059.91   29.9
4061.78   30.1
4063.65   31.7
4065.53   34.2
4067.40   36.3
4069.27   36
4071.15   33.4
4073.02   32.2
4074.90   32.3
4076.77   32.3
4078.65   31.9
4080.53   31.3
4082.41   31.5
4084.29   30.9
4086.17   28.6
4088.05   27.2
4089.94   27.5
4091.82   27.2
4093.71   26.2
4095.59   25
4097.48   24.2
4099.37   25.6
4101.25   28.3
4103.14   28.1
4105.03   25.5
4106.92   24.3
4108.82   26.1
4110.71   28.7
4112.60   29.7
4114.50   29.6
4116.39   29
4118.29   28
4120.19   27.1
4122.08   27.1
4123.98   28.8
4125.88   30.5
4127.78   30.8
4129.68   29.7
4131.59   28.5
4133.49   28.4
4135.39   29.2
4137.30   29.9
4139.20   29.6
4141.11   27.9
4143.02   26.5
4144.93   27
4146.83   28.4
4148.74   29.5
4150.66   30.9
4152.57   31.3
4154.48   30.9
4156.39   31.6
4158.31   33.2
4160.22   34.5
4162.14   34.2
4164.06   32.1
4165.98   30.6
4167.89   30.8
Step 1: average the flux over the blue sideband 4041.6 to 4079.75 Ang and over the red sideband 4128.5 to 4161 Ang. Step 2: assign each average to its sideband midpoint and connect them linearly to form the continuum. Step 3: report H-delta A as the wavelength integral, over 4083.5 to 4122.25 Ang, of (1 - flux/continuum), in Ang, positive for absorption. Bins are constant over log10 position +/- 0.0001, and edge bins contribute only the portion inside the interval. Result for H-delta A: 4.7 Ang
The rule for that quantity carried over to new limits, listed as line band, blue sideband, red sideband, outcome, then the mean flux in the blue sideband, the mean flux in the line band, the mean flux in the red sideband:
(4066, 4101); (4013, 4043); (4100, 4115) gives -1.11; 32.6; 30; 27.4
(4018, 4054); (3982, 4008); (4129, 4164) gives -2.33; 30.5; 32.3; 30.1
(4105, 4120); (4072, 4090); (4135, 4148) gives 0.90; 30.7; 27.7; 28.3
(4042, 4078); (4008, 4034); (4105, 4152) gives -0.99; 33.2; 32.4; 28.5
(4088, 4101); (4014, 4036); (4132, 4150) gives 1.79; 33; 26.2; 28.5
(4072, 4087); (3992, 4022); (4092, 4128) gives -1.45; 31.5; 31.4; 27.4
